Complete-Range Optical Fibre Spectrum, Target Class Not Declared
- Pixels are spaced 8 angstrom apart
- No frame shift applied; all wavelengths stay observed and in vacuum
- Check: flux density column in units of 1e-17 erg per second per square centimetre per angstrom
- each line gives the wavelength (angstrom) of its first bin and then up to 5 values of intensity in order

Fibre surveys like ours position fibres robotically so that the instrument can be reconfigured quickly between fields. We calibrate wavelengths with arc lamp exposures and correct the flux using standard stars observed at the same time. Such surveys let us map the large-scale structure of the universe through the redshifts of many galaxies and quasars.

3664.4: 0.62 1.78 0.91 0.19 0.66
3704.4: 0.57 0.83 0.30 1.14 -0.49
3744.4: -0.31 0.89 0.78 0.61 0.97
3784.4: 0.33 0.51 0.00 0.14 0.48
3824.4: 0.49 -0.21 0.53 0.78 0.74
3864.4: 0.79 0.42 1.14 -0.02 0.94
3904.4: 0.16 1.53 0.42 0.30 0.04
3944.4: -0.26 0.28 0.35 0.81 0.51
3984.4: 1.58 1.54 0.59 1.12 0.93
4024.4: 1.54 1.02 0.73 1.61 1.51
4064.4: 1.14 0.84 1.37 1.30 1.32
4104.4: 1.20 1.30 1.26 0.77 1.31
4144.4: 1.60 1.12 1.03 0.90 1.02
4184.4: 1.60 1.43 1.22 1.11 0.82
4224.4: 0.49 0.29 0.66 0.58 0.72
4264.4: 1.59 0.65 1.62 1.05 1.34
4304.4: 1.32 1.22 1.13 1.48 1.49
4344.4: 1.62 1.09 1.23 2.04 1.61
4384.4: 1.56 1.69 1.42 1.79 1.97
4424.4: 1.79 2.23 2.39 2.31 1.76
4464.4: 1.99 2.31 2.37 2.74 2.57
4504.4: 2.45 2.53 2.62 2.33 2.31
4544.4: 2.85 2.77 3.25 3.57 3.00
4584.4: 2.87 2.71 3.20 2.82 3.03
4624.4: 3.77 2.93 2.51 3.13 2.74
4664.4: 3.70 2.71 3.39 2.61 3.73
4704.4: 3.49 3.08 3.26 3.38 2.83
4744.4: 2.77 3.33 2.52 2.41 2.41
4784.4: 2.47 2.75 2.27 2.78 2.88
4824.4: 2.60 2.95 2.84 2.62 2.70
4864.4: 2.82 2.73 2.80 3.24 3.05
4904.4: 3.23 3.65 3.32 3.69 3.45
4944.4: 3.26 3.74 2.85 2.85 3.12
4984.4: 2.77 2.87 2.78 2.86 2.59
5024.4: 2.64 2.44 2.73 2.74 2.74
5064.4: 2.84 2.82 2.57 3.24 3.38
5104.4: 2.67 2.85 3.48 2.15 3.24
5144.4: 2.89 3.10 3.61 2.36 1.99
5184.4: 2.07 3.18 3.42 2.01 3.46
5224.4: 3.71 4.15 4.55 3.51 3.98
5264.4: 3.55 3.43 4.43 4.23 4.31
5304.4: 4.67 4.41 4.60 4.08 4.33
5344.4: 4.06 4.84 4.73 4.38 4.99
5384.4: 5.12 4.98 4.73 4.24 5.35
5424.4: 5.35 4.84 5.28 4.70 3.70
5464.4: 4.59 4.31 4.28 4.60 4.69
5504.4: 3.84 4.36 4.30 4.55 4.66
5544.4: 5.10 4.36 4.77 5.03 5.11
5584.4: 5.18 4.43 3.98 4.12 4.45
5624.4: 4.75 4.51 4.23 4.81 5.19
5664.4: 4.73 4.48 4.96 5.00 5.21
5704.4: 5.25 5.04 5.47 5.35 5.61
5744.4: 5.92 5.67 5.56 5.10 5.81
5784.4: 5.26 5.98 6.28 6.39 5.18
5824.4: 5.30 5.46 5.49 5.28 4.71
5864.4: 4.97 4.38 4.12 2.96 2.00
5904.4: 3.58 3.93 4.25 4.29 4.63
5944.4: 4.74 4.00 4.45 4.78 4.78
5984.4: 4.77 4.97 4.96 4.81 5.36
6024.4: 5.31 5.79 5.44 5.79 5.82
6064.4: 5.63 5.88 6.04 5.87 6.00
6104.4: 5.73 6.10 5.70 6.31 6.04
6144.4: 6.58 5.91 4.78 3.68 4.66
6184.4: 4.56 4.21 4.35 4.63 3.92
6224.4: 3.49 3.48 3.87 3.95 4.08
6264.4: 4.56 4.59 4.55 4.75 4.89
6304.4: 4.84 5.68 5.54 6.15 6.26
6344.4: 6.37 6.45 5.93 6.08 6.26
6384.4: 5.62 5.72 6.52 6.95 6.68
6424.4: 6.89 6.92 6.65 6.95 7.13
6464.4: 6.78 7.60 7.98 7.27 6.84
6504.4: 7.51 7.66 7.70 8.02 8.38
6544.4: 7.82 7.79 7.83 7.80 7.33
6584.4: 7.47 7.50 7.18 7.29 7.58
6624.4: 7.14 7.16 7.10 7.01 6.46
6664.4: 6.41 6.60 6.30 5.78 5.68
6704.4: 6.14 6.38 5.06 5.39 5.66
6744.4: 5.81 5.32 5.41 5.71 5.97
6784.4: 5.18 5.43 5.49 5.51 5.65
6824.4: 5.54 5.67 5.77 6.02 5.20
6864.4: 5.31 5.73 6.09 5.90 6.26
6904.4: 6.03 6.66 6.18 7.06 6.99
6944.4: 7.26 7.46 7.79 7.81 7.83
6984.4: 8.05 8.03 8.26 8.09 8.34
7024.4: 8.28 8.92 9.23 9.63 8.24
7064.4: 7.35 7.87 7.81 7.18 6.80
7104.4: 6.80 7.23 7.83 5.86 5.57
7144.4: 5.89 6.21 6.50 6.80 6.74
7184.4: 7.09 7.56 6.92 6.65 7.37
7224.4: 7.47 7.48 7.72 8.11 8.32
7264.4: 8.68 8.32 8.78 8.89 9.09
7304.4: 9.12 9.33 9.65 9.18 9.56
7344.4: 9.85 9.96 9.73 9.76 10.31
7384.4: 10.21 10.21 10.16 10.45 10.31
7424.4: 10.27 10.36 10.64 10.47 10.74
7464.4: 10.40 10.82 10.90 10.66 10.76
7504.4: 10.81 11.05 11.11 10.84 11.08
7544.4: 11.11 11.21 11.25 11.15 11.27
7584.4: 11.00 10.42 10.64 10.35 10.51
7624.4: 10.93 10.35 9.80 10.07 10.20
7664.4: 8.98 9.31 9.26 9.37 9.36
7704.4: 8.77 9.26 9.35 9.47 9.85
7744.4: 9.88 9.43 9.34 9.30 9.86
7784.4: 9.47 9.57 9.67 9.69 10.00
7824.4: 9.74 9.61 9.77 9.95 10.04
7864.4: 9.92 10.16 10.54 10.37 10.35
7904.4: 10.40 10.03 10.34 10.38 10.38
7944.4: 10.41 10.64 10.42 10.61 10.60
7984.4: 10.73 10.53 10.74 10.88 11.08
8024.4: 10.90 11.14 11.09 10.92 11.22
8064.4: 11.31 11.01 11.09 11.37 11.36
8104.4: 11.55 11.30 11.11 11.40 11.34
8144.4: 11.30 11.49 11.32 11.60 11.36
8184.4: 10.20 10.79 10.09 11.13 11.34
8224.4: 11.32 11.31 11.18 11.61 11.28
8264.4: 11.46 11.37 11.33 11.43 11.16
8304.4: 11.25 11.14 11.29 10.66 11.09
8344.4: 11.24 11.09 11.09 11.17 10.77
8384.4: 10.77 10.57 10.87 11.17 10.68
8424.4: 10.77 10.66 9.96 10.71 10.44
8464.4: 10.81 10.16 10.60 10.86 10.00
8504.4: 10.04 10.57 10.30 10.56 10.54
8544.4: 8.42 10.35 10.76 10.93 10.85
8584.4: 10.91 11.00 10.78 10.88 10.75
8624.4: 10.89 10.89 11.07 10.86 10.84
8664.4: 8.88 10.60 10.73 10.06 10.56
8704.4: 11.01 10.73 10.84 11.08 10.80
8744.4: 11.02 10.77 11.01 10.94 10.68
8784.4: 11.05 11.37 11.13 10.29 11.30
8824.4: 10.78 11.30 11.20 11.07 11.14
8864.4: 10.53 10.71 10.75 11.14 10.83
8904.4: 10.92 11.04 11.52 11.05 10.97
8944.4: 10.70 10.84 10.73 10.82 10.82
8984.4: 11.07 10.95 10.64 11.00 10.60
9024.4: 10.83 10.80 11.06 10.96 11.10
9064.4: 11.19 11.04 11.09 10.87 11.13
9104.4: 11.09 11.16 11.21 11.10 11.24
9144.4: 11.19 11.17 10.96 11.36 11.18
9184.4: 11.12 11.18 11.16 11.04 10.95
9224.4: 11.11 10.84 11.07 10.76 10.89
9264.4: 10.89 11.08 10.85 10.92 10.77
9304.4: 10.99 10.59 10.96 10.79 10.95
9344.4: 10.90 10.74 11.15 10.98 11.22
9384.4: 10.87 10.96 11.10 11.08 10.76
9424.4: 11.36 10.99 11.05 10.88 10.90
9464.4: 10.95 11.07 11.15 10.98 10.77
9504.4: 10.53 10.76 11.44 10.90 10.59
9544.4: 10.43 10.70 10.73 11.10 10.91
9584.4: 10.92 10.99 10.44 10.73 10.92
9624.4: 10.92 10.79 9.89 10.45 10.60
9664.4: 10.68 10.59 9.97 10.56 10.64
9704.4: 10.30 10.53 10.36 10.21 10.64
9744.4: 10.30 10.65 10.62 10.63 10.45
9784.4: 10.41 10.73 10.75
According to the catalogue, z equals 0.000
